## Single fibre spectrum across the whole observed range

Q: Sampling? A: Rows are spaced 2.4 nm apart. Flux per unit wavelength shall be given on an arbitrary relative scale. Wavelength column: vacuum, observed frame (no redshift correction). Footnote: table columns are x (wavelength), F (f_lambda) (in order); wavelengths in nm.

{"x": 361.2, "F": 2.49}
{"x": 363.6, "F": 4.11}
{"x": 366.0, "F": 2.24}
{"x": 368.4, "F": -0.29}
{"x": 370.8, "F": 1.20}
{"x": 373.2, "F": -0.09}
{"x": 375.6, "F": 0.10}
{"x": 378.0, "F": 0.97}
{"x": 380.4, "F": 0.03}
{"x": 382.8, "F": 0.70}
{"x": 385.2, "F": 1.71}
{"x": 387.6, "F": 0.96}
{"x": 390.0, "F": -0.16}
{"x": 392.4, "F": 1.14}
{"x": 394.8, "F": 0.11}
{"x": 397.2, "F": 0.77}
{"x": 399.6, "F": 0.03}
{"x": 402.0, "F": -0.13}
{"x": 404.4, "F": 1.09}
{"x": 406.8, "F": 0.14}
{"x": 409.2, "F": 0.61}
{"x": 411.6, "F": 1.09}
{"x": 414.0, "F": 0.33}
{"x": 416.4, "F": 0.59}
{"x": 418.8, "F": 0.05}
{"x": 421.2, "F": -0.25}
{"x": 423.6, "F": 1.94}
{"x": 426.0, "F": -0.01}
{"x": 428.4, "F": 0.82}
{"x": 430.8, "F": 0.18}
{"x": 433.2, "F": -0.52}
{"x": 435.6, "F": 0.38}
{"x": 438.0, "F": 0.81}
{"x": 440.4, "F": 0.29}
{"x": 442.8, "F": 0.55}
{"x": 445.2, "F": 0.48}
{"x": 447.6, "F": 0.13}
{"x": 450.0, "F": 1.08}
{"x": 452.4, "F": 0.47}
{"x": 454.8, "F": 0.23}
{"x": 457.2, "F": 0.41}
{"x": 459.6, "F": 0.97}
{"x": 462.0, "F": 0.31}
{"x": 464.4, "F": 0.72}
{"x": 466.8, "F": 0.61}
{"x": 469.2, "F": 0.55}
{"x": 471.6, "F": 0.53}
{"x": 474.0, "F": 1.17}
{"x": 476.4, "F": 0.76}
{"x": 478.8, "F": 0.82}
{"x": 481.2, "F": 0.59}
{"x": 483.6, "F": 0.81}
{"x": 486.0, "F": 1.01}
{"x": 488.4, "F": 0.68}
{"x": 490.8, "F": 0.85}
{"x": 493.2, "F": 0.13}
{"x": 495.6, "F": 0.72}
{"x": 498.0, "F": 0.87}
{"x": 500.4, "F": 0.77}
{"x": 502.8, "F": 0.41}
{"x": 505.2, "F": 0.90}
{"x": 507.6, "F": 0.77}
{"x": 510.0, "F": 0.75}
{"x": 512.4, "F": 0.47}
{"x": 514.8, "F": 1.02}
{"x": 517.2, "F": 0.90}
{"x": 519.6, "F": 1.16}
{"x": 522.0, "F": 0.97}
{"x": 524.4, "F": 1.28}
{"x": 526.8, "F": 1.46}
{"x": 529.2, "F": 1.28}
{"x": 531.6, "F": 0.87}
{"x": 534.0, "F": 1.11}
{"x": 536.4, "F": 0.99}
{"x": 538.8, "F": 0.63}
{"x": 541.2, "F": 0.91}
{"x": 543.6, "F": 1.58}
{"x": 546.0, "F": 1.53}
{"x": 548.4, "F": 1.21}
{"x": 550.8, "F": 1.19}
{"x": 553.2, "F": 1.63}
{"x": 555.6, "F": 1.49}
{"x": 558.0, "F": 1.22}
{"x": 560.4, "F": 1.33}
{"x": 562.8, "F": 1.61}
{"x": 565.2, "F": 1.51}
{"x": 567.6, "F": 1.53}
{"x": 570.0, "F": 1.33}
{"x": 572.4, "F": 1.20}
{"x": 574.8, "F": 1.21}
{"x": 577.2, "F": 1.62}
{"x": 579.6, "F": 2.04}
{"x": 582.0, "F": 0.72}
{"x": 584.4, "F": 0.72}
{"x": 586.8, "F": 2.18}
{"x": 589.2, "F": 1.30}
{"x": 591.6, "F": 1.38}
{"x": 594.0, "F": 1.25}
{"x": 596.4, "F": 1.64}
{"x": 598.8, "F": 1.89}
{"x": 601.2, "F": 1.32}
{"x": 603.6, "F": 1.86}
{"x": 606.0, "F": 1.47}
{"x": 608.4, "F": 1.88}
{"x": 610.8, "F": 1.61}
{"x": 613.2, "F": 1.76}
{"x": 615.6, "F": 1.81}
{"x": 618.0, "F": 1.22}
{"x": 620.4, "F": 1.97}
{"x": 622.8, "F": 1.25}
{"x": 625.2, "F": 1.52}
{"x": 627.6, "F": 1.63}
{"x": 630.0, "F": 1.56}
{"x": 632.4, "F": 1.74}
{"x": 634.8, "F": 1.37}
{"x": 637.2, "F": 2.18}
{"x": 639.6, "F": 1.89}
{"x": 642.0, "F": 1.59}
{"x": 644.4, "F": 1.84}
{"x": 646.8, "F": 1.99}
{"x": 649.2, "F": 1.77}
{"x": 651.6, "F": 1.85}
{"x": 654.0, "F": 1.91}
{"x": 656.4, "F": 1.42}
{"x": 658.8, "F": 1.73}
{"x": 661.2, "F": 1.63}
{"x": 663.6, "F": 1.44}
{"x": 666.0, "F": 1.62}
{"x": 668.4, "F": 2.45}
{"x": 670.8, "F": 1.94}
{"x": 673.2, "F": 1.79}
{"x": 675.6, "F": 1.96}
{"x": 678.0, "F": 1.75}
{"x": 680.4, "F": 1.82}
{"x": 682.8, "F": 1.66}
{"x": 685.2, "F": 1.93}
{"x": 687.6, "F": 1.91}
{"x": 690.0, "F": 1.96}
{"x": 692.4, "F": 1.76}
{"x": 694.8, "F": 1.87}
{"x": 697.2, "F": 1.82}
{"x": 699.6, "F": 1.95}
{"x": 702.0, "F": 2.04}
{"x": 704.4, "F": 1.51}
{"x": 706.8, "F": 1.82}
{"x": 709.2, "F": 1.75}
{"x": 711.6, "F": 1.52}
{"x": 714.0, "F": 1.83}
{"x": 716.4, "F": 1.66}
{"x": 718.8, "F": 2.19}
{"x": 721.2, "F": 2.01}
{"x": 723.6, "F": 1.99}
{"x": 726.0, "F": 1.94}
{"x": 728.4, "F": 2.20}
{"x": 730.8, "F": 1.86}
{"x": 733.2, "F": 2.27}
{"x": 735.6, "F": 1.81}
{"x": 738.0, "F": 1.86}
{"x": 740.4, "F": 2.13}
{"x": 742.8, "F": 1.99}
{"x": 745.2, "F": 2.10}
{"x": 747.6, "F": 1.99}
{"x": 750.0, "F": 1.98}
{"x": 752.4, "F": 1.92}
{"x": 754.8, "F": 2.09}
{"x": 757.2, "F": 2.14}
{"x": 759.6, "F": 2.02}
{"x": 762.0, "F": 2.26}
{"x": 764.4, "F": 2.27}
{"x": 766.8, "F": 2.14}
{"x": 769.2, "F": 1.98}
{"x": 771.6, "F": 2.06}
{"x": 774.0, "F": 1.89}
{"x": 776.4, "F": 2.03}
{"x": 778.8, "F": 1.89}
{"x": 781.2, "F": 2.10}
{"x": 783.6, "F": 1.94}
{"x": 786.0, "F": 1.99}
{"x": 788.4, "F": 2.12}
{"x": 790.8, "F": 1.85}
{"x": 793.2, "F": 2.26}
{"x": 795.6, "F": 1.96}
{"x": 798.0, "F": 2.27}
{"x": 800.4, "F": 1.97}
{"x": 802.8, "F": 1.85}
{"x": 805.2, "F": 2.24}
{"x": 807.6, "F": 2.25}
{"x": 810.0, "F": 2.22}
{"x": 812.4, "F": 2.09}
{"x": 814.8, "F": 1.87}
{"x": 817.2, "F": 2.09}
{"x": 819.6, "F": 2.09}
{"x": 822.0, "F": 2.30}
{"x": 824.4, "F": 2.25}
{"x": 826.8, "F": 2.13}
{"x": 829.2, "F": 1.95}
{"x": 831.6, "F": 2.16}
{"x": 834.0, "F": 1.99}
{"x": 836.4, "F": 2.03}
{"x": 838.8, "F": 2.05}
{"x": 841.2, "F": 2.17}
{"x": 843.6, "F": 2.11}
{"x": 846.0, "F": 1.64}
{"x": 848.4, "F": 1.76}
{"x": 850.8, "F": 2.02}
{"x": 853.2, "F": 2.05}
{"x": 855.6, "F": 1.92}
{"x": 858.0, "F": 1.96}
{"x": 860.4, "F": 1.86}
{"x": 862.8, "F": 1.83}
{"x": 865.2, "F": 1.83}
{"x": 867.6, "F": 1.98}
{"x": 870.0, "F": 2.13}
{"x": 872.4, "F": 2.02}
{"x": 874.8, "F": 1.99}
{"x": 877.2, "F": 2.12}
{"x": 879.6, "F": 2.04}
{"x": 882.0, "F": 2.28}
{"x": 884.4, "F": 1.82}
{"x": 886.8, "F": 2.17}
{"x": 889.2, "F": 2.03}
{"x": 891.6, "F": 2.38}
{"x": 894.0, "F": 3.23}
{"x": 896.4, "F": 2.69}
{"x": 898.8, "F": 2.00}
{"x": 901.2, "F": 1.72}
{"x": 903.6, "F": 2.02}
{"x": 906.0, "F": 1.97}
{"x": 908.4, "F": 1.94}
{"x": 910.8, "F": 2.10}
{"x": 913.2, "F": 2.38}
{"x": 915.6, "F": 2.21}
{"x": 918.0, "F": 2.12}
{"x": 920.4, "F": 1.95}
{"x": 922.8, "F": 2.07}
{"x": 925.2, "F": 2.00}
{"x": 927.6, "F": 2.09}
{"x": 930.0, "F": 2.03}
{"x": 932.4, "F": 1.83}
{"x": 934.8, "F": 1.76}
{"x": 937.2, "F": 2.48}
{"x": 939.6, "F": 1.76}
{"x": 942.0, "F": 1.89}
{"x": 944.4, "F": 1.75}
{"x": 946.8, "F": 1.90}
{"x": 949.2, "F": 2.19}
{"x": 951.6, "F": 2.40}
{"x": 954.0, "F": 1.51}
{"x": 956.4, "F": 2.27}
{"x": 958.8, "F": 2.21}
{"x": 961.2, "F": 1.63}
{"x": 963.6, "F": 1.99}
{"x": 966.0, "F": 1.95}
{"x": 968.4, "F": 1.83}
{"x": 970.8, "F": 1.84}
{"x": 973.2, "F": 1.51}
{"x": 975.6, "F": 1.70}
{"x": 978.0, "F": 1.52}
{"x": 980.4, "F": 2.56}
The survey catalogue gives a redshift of 0.360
